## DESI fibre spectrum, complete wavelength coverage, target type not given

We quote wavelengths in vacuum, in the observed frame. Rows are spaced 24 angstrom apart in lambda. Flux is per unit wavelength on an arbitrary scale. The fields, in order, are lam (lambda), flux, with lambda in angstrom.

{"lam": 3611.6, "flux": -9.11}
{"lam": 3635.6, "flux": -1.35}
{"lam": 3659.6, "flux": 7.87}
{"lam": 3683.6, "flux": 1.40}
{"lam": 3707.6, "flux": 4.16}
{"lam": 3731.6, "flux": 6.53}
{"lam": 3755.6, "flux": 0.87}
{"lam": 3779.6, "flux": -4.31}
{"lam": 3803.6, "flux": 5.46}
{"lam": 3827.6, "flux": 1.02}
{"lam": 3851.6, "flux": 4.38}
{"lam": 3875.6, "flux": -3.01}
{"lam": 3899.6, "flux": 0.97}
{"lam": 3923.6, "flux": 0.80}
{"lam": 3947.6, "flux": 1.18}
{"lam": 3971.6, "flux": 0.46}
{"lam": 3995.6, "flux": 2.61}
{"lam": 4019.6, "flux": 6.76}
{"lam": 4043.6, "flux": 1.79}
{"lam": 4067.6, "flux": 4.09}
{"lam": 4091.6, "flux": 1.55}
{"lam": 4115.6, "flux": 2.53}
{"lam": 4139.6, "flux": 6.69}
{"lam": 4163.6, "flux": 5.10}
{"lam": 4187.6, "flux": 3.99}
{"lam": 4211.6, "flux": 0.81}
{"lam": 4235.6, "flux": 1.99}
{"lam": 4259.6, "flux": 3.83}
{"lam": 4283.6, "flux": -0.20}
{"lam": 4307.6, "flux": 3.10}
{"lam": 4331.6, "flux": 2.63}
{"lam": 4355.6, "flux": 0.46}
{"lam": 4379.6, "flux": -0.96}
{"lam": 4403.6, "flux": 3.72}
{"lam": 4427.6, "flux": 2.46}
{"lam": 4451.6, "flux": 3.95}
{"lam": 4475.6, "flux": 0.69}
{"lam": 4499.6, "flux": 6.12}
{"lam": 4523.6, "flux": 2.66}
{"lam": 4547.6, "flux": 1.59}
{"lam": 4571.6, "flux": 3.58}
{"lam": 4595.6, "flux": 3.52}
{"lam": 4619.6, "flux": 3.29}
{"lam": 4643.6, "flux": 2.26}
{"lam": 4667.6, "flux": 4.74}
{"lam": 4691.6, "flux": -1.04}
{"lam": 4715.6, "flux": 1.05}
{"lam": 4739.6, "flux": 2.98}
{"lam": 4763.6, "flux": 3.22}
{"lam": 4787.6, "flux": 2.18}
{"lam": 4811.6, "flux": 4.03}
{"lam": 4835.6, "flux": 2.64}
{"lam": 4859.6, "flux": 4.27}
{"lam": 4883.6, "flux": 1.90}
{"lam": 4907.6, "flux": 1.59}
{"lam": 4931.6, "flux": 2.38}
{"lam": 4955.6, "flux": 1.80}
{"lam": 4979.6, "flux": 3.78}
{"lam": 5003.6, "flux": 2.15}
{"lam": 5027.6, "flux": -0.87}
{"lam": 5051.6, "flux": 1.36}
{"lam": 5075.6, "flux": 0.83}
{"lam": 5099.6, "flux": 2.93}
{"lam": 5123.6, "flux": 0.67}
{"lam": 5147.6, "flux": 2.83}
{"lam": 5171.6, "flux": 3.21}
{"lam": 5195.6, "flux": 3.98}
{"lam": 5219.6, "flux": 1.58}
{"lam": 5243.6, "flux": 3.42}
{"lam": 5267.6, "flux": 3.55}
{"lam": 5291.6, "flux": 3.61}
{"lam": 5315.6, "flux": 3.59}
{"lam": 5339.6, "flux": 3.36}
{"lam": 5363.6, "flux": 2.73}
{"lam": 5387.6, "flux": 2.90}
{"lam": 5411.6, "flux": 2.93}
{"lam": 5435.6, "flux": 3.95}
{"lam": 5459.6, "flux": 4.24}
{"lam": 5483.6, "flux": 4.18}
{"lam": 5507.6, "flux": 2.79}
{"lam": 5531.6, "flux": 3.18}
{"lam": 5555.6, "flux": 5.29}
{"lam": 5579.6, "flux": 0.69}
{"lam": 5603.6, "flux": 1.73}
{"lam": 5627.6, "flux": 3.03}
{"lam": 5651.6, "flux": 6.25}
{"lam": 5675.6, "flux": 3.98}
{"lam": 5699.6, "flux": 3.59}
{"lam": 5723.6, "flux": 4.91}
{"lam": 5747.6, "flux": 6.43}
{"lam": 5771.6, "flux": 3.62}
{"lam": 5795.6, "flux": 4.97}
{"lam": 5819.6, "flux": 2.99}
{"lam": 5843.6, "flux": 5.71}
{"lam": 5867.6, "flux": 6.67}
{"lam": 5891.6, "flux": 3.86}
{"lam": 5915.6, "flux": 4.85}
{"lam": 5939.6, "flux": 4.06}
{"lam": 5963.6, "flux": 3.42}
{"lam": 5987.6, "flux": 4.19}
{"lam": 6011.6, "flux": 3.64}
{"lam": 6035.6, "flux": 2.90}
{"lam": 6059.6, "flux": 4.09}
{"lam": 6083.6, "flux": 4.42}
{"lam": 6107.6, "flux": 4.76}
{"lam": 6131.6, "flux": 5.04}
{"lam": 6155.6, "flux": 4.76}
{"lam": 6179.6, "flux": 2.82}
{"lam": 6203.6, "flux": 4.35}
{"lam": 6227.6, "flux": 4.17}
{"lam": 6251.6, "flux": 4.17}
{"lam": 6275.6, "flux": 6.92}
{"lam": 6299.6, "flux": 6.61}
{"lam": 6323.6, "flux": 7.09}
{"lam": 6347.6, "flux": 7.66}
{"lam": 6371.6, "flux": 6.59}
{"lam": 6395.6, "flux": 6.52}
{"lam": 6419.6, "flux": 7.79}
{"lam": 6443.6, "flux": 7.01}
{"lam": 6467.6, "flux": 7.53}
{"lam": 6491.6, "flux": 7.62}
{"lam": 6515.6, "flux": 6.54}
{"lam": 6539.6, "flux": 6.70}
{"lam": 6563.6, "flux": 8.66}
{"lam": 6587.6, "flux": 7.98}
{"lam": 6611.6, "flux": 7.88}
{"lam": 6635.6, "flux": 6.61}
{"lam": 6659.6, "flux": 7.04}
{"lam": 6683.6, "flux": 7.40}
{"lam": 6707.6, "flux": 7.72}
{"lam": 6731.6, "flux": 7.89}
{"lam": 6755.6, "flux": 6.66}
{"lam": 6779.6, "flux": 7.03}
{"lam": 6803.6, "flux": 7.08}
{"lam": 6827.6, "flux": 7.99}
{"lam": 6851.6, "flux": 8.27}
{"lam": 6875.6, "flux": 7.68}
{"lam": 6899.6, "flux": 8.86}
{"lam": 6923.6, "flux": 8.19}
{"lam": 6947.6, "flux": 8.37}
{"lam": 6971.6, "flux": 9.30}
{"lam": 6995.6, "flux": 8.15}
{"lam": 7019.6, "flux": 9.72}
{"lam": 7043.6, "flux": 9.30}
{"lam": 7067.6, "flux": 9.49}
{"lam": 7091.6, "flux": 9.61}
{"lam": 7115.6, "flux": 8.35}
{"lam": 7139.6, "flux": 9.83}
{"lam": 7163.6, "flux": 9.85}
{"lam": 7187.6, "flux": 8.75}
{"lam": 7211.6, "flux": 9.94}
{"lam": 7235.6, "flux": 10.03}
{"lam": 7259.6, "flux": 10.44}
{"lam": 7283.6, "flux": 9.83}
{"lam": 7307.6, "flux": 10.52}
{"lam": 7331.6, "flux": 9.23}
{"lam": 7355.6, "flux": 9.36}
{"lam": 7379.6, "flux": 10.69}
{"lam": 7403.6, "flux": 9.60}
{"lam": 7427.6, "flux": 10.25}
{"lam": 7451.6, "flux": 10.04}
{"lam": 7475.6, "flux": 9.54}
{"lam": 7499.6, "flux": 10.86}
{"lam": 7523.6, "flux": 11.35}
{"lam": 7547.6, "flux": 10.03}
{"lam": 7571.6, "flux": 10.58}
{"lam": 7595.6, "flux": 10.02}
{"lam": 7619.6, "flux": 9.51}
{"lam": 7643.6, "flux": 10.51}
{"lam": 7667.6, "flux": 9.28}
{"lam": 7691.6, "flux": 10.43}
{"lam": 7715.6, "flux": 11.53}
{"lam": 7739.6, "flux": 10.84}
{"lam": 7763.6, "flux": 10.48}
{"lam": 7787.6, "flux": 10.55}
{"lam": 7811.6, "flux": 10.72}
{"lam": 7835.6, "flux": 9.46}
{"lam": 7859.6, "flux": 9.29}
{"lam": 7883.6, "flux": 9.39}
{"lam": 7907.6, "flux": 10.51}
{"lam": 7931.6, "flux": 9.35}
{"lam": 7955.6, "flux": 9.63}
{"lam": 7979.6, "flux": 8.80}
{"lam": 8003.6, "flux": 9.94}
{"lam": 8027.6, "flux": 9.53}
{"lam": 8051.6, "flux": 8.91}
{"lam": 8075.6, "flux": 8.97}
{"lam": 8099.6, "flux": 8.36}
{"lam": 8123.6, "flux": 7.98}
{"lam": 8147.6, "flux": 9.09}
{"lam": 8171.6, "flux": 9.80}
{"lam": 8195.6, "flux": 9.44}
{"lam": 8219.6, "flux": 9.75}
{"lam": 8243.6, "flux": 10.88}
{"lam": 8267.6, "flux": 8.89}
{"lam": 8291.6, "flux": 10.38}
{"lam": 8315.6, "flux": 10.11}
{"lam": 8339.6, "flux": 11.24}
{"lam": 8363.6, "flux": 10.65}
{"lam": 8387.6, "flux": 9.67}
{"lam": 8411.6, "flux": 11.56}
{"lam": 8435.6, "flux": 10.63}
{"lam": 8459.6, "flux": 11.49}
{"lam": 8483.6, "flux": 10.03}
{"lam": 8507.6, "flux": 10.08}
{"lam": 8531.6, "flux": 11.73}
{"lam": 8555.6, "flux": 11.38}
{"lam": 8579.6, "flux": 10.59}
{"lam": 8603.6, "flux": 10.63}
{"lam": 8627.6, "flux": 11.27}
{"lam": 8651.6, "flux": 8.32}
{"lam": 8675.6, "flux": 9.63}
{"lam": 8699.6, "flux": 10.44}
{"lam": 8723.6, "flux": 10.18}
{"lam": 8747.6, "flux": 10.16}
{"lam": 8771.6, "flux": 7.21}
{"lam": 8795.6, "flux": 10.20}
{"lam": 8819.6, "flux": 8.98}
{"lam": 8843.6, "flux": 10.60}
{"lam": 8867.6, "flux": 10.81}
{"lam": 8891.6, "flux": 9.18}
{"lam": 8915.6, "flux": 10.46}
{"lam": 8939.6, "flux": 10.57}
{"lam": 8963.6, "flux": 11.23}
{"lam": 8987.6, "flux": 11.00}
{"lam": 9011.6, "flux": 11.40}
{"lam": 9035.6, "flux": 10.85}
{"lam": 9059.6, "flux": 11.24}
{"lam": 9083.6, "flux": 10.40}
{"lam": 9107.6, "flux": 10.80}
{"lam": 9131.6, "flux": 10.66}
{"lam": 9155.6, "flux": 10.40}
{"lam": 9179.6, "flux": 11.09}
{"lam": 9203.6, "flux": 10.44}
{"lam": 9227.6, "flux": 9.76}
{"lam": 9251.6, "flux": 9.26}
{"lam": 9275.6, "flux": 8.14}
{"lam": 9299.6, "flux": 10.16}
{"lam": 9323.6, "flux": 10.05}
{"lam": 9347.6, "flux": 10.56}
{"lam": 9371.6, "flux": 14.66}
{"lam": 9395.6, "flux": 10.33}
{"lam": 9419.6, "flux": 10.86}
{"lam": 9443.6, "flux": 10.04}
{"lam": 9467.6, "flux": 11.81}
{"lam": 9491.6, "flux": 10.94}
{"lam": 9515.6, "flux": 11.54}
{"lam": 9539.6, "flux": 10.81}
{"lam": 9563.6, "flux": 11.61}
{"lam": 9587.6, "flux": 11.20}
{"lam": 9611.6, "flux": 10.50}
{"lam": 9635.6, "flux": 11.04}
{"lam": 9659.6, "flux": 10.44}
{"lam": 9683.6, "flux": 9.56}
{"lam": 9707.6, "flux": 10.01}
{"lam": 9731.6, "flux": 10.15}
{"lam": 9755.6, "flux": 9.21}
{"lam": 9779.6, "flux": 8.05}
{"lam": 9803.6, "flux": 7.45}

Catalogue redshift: 0.571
